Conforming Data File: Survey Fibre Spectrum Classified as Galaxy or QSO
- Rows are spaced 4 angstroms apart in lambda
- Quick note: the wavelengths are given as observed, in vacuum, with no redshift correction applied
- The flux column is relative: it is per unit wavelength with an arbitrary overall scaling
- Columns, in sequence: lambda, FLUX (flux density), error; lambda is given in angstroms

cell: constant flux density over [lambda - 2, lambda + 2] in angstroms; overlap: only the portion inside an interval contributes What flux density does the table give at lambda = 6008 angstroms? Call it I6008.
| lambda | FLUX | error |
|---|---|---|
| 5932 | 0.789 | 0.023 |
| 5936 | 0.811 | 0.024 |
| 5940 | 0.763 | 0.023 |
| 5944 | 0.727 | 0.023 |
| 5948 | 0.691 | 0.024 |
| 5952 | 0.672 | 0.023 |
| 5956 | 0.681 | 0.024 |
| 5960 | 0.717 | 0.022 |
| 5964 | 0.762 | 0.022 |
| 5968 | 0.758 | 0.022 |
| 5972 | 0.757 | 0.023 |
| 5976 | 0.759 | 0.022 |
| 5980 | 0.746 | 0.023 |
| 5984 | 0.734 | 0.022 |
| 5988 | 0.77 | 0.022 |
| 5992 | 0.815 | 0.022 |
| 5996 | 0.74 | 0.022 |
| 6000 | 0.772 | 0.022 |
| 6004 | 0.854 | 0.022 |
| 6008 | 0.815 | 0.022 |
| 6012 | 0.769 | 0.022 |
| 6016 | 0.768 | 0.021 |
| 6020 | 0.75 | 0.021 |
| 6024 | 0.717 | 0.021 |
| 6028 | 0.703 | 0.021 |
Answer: 0.815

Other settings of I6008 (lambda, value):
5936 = 0.811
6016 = 0.768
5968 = 0.758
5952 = 0.672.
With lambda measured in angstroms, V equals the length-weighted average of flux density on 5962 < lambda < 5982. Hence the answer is 0.756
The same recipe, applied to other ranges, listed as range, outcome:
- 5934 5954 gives 0.733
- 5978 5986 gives 0.74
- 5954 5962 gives 0.699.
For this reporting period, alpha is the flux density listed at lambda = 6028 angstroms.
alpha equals 0.703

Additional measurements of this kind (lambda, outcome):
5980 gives 0.746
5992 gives 0.815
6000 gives 0.772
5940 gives 0.763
